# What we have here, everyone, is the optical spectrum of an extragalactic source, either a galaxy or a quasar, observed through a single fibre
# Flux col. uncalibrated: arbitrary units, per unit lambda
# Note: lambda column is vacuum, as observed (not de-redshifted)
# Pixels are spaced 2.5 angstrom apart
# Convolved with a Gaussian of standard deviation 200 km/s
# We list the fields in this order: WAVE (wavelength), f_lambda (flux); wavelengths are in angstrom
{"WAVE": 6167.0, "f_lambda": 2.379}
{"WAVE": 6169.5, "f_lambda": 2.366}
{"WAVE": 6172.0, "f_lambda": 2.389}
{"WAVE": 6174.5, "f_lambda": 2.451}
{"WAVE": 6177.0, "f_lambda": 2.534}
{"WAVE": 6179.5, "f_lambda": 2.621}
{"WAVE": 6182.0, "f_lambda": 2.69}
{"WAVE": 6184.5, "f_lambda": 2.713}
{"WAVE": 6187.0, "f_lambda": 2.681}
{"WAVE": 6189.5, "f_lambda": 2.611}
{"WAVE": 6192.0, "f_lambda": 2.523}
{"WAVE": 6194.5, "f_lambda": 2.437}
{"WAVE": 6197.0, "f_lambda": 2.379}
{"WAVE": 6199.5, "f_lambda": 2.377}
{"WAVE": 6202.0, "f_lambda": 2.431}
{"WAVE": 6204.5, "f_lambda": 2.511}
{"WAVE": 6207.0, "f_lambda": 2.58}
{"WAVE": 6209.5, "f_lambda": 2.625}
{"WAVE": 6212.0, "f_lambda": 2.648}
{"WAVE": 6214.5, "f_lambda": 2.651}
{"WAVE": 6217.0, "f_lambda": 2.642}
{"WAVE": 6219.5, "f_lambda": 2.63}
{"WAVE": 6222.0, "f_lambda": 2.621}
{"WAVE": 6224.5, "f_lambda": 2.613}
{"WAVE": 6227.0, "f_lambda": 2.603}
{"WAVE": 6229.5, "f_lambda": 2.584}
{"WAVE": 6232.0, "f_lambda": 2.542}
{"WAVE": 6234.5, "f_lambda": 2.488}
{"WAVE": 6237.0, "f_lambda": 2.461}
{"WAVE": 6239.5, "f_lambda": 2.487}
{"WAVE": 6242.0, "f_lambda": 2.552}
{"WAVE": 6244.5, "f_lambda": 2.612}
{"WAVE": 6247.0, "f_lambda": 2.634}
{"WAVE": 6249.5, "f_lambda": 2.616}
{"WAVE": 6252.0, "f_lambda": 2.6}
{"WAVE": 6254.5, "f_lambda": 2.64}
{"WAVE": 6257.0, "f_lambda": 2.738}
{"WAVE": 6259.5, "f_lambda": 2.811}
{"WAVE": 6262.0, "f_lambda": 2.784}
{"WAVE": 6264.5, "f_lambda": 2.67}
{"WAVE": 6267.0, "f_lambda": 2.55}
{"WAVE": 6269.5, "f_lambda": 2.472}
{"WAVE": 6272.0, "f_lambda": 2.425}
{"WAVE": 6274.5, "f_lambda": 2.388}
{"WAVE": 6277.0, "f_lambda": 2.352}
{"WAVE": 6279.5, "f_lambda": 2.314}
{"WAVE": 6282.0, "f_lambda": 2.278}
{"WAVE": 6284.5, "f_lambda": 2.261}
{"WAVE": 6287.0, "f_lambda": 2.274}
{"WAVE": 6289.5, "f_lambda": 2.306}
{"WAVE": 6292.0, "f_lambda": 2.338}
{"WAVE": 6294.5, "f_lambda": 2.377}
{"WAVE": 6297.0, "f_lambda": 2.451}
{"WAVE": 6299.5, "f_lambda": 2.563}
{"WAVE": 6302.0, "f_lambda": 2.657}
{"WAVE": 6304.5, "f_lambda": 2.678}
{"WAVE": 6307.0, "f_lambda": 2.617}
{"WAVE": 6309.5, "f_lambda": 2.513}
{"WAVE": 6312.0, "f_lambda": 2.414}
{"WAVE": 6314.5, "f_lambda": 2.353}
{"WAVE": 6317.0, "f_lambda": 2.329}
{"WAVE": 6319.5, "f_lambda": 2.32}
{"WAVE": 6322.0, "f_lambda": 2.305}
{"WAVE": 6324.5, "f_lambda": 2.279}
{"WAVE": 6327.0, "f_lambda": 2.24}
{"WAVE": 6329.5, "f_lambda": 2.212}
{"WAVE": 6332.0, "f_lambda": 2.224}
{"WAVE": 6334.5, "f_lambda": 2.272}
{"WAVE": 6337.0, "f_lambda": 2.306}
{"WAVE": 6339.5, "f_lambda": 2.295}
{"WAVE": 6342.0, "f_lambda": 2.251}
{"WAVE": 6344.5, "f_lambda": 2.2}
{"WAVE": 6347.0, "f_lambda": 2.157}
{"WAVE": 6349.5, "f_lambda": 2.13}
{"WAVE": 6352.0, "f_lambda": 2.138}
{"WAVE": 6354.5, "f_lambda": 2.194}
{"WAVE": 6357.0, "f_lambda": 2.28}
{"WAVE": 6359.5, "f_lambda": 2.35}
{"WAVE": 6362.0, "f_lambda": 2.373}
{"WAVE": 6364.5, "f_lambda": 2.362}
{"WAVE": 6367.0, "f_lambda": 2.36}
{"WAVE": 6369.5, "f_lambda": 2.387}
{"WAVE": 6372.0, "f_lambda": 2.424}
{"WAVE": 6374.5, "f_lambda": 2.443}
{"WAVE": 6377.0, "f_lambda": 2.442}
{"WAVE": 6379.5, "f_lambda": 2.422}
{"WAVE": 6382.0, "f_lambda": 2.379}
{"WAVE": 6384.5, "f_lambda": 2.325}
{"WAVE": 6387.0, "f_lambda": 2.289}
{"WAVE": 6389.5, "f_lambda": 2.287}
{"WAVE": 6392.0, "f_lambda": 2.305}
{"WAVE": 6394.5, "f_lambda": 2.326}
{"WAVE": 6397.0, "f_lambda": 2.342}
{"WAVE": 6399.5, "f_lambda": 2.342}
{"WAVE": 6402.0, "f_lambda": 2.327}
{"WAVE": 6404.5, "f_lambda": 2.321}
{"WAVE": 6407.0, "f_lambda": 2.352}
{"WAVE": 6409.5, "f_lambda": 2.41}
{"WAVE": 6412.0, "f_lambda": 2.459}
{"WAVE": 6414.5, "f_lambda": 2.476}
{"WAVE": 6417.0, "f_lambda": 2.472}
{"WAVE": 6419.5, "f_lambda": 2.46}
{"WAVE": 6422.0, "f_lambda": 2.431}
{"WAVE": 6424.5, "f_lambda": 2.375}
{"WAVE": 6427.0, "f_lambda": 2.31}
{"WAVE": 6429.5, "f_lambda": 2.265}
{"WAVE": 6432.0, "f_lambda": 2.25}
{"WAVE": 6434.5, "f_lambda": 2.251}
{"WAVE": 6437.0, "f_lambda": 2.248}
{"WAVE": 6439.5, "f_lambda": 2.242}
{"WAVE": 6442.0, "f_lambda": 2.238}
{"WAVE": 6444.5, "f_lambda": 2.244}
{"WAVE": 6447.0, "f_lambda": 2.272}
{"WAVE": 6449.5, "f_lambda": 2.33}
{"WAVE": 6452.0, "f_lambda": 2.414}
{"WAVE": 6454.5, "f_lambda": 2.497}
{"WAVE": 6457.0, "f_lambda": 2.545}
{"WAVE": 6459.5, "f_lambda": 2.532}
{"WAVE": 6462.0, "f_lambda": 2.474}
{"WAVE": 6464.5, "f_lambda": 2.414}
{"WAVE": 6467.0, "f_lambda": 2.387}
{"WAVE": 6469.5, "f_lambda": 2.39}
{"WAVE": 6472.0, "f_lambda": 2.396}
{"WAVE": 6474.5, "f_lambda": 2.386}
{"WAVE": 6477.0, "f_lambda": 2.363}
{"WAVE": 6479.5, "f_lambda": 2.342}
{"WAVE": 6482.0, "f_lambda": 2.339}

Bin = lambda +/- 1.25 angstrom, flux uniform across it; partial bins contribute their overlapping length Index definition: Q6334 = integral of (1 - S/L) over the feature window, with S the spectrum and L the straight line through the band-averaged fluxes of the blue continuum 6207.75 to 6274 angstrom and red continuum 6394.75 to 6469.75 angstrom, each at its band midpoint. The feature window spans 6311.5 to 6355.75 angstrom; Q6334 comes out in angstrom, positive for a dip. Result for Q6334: 4.2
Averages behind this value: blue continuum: 2.6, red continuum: 2.37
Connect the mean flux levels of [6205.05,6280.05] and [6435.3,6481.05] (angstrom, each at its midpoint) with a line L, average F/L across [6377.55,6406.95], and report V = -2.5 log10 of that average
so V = 0.04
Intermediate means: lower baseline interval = 2.58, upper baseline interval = 2.37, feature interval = 2.34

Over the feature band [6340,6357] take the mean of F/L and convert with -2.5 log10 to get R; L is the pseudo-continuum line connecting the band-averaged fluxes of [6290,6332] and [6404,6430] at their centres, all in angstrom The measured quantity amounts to 0.101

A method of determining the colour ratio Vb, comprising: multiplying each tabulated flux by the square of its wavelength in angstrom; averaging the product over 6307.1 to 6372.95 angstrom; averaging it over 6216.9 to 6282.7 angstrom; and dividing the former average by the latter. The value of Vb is 0.92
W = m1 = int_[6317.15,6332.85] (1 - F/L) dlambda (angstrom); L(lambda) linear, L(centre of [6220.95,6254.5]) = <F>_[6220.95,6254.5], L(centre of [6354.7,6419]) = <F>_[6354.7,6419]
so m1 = 1.2 angstrom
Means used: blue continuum 2.57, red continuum 2.37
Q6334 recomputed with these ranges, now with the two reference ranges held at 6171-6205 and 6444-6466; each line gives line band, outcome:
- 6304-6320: 0.1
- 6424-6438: 0.9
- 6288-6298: 0.5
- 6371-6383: 0.1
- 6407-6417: 0.0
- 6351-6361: 0.9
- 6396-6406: 0.4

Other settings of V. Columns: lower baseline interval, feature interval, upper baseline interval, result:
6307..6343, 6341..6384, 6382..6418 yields 0.01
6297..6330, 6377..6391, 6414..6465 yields 0.02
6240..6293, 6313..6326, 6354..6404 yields 0.05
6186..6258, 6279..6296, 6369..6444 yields 0.08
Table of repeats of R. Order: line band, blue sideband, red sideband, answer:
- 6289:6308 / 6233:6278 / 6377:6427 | 0.00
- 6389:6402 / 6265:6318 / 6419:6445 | 0.00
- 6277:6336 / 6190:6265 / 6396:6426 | 0.06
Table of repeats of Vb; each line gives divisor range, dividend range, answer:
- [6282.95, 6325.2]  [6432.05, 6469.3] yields 1.02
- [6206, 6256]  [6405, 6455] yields 0.96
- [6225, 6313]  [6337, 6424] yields 0.96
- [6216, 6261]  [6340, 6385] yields 0.92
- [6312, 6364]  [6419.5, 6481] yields 1.08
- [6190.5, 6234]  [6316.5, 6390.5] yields 0.94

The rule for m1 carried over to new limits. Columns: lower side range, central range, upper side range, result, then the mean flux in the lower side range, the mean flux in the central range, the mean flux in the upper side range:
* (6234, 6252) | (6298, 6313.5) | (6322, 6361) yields -1.4 angstrom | 2.56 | 2.57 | 2.24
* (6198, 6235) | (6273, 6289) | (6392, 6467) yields 1.2 angstrom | 2.57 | 2.31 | 2.37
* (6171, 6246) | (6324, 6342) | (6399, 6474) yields 1.4 angstrom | 2.56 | 2.26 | 2.37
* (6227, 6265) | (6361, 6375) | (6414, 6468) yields 0.4 angstrom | 2.61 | 2.39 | 2.37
